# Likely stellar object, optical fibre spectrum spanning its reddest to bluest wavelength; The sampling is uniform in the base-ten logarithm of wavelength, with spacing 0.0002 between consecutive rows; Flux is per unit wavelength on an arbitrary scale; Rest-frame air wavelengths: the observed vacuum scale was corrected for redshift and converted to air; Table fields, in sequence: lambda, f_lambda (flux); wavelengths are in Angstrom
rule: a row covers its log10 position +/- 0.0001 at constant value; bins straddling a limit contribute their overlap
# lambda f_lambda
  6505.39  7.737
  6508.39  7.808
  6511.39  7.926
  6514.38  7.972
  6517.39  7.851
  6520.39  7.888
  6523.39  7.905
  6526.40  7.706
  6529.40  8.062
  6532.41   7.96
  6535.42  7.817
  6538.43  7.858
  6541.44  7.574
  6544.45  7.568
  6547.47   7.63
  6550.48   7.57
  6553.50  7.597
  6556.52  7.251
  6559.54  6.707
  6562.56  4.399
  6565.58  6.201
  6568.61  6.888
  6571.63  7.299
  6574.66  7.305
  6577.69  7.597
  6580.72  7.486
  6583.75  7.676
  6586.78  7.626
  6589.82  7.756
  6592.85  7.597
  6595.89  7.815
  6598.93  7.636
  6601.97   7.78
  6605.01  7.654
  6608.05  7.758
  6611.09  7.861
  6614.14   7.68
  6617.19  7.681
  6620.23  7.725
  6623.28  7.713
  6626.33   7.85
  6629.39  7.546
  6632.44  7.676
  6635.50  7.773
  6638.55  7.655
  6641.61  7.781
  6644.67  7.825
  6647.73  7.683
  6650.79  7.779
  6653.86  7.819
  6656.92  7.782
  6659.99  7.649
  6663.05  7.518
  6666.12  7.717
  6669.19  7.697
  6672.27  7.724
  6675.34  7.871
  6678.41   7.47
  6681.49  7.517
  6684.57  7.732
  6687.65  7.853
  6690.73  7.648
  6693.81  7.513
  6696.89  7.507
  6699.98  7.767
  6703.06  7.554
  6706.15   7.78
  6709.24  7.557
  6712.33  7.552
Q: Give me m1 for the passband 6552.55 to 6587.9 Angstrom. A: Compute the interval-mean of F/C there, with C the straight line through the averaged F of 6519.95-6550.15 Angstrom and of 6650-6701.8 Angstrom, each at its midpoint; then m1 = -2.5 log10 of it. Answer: 0.11 mag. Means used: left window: 7.79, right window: 7.68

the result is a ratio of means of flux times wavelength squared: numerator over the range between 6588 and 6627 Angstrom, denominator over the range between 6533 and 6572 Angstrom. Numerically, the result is 1.1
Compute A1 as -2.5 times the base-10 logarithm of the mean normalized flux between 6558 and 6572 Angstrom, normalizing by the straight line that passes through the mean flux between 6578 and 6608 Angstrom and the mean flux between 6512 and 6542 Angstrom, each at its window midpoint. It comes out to 0.239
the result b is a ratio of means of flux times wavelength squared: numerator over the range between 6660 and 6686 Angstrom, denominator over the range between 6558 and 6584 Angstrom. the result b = 1.2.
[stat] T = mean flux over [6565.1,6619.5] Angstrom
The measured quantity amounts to 7.55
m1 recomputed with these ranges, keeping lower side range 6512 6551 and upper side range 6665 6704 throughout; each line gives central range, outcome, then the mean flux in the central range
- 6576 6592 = 0.02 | 7.62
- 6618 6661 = 0.00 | 7.73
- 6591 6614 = 0.00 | 7.73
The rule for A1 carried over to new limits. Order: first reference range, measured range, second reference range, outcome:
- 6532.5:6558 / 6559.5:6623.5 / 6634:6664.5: 0.045 mag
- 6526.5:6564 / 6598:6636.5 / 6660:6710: -0.030 mag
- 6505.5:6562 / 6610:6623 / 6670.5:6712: -0.011 mag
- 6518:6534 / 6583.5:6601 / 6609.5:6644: 0.014 mag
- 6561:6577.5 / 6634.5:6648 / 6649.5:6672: -0.043 mag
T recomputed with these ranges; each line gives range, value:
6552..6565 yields 6.47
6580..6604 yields 7.68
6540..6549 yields 7.59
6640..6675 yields 7.73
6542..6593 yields 7.18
